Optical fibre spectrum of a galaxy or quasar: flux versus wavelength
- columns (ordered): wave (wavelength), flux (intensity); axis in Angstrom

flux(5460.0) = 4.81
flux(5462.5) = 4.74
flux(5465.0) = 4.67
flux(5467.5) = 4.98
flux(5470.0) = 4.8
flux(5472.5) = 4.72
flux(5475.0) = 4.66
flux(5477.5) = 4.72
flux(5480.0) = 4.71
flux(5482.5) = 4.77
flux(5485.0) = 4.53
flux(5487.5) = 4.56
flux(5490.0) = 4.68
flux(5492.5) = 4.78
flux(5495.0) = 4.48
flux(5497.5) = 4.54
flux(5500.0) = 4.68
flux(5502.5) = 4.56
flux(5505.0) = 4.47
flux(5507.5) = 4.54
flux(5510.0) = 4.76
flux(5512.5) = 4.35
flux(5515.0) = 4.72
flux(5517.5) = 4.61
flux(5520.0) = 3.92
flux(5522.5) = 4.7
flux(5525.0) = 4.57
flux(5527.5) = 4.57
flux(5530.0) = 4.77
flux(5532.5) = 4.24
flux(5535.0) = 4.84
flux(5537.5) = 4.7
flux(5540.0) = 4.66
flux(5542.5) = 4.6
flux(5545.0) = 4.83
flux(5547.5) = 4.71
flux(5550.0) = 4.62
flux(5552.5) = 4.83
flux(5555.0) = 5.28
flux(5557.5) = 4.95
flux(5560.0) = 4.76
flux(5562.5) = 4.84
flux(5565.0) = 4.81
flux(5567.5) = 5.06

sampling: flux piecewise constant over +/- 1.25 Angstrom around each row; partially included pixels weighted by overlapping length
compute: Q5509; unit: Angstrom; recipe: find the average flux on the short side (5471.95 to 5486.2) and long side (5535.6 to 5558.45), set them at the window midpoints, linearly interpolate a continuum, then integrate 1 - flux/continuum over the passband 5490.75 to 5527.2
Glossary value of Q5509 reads 1.4 Angstrom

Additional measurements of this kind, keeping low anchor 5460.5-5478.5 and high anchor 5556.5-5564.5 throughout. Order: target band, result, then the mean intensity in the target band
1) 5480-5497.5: 0.5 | 4.63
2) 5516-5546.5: 1.5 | 4.59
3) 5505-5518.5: 0.6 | 4.58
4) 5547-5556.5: -0.1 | 4.87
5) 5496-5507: 0.5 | 4.56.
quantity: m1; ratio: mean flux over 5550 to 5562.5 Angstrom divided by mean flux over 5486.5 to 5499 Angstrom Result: 1.1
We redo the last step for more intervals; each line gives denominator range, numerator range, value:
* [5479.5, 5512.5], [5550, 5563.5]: 1.06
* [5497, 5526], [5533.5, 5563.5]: 1.06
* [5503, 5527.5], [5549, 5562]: 1.08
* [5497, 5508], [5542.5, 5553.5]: 1.04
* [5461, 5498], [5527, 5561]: 1.01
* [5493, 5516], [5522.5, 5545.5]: 1.01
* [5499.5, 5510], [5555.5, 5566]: 1.06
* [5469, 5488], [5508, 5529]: 0.97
